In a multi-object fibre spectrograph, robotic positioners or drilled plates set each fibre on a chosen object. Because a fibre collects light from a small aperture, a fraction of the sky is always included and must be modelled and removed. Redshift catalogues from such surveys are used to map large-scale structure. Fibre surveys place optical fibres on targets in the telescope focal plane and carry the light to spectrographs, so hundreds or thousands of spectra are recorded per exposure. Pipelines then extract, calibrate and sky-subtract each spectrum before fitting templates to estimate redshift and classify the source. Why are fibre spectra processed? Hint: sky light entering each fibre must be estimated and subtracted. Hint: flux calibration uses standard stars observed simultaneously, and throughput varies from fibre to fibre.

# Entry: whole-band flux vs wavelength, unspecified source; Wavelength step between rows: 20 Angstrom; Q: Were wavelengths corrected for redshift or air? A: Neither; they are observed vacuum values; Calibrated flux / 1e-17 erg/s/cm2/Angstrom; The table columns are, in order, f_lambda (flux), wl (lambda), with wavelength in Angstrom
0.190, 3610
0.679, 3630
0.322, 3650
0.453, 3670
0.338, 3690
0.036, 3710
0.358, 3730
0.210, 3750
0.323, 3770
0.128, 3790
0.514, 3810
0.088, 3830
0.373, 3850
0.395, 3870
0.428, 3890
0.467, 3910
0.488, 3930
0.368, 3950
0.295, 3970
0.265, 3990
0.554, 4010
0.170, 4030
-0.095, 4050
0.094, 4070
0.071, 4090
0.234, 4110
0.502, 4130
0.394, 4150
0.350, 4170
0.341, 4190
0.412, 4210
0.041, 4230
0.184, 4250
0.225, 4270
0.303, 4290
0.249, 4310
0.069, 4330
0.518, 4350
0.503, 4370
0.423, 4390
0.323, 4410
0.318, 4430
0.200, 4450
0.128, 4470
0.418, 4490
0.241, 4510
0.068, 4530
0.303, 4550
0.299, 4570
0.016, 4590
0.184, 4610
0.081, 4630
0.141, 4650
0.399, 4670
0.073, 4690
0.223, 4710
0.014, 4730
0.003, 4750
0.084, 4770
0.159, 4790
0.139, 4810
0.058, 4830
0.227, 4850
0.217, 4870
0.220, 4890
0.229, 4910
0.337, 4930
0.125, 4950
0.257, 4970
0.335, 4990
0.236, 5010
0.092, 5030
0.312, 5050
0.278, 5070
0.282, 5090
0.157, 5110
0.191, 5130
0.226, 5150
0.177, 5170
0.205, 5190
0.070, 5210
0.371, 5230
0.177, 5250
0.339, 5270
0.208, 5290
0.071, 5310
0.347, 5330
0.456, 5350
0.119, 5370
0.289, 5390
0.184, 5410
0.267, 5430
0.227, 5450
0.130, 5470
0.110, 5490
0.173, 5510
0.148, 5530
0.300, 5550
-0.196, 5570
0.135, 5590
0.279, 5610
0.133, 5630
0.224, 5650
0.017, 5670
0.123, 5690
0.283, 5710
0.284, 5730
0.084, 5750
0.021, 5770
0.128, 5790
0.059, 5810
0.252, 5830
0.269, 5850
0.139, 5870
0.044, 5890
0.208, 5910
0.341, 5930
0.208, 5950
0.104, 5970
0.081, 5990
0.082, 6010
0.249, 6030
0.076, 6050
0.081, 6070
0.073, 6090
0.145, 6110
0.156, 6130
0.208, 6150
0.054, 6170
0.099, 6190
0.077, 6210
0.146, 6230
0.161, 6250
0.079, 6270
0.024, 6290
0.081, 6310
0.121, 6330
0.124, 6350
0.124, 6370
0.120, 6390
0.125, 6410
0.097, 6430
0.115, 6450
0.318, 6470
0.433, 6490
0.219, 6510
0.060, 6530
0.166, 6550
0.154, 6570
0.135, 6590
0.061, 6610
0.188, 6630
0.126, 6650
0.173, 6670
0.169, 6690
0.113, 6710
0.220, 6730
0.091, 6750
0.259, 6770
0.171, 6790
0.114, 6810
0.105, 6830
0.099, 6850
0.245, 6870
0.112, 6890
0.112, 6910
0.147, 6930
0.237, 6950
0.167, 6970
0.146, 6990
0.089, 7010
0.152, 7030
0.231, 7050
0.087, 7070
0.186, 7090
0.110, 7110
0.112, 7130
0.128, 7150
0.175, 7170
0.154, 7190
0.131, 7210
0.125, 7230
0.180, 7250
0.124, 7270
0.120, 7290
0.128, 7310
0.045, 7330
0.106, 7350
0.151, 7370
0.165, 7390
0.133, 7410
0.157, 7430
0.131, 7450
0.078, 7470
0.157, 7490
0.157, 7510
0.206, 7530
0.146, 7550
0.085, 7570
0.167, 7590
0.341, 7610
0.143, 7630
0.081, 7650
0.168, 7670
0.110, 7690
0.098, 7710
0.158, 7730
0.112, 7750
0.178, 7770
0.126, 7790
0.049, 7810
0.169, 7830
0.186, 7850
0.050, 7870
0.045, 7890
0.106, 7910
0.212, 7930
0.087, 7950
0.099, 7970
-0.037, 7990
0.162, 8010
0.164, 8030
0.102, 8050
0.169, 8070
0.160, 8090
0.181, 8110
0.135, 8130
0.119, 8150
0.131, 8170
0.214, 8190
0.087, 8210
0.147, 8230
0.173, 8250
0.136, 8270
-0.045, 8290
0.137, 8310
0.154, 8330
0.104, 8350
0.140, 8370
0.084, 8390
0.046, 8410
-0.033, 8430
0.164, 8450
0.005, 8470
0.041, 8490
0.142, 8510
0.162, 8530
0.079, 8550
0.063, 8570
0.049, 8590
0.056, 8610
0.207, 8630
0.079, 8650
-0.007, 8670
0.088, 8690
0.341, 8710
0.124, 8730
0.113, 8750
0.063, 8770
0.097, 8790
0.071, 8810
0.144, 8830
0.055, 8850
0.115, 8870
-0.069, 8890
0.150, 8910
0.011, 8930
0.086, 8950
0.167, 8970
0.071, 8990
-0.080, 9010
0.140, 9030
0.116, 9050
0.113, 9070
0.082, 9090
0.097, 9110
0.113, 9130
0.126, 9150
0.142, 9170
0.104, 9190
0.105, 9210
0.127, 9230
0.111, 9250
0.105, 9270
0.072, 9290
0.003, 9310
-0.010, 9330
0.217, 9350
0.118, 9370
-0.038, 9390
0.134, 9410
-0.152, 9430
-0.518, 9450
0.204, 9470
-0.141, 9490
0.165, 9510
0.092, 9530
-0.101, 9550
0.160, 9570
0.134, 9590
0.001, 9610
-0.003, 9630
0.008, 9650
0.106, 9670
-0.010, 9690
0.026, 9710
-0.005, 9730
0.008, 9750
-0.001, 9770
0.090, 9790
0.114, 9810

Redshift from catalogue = 0.738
